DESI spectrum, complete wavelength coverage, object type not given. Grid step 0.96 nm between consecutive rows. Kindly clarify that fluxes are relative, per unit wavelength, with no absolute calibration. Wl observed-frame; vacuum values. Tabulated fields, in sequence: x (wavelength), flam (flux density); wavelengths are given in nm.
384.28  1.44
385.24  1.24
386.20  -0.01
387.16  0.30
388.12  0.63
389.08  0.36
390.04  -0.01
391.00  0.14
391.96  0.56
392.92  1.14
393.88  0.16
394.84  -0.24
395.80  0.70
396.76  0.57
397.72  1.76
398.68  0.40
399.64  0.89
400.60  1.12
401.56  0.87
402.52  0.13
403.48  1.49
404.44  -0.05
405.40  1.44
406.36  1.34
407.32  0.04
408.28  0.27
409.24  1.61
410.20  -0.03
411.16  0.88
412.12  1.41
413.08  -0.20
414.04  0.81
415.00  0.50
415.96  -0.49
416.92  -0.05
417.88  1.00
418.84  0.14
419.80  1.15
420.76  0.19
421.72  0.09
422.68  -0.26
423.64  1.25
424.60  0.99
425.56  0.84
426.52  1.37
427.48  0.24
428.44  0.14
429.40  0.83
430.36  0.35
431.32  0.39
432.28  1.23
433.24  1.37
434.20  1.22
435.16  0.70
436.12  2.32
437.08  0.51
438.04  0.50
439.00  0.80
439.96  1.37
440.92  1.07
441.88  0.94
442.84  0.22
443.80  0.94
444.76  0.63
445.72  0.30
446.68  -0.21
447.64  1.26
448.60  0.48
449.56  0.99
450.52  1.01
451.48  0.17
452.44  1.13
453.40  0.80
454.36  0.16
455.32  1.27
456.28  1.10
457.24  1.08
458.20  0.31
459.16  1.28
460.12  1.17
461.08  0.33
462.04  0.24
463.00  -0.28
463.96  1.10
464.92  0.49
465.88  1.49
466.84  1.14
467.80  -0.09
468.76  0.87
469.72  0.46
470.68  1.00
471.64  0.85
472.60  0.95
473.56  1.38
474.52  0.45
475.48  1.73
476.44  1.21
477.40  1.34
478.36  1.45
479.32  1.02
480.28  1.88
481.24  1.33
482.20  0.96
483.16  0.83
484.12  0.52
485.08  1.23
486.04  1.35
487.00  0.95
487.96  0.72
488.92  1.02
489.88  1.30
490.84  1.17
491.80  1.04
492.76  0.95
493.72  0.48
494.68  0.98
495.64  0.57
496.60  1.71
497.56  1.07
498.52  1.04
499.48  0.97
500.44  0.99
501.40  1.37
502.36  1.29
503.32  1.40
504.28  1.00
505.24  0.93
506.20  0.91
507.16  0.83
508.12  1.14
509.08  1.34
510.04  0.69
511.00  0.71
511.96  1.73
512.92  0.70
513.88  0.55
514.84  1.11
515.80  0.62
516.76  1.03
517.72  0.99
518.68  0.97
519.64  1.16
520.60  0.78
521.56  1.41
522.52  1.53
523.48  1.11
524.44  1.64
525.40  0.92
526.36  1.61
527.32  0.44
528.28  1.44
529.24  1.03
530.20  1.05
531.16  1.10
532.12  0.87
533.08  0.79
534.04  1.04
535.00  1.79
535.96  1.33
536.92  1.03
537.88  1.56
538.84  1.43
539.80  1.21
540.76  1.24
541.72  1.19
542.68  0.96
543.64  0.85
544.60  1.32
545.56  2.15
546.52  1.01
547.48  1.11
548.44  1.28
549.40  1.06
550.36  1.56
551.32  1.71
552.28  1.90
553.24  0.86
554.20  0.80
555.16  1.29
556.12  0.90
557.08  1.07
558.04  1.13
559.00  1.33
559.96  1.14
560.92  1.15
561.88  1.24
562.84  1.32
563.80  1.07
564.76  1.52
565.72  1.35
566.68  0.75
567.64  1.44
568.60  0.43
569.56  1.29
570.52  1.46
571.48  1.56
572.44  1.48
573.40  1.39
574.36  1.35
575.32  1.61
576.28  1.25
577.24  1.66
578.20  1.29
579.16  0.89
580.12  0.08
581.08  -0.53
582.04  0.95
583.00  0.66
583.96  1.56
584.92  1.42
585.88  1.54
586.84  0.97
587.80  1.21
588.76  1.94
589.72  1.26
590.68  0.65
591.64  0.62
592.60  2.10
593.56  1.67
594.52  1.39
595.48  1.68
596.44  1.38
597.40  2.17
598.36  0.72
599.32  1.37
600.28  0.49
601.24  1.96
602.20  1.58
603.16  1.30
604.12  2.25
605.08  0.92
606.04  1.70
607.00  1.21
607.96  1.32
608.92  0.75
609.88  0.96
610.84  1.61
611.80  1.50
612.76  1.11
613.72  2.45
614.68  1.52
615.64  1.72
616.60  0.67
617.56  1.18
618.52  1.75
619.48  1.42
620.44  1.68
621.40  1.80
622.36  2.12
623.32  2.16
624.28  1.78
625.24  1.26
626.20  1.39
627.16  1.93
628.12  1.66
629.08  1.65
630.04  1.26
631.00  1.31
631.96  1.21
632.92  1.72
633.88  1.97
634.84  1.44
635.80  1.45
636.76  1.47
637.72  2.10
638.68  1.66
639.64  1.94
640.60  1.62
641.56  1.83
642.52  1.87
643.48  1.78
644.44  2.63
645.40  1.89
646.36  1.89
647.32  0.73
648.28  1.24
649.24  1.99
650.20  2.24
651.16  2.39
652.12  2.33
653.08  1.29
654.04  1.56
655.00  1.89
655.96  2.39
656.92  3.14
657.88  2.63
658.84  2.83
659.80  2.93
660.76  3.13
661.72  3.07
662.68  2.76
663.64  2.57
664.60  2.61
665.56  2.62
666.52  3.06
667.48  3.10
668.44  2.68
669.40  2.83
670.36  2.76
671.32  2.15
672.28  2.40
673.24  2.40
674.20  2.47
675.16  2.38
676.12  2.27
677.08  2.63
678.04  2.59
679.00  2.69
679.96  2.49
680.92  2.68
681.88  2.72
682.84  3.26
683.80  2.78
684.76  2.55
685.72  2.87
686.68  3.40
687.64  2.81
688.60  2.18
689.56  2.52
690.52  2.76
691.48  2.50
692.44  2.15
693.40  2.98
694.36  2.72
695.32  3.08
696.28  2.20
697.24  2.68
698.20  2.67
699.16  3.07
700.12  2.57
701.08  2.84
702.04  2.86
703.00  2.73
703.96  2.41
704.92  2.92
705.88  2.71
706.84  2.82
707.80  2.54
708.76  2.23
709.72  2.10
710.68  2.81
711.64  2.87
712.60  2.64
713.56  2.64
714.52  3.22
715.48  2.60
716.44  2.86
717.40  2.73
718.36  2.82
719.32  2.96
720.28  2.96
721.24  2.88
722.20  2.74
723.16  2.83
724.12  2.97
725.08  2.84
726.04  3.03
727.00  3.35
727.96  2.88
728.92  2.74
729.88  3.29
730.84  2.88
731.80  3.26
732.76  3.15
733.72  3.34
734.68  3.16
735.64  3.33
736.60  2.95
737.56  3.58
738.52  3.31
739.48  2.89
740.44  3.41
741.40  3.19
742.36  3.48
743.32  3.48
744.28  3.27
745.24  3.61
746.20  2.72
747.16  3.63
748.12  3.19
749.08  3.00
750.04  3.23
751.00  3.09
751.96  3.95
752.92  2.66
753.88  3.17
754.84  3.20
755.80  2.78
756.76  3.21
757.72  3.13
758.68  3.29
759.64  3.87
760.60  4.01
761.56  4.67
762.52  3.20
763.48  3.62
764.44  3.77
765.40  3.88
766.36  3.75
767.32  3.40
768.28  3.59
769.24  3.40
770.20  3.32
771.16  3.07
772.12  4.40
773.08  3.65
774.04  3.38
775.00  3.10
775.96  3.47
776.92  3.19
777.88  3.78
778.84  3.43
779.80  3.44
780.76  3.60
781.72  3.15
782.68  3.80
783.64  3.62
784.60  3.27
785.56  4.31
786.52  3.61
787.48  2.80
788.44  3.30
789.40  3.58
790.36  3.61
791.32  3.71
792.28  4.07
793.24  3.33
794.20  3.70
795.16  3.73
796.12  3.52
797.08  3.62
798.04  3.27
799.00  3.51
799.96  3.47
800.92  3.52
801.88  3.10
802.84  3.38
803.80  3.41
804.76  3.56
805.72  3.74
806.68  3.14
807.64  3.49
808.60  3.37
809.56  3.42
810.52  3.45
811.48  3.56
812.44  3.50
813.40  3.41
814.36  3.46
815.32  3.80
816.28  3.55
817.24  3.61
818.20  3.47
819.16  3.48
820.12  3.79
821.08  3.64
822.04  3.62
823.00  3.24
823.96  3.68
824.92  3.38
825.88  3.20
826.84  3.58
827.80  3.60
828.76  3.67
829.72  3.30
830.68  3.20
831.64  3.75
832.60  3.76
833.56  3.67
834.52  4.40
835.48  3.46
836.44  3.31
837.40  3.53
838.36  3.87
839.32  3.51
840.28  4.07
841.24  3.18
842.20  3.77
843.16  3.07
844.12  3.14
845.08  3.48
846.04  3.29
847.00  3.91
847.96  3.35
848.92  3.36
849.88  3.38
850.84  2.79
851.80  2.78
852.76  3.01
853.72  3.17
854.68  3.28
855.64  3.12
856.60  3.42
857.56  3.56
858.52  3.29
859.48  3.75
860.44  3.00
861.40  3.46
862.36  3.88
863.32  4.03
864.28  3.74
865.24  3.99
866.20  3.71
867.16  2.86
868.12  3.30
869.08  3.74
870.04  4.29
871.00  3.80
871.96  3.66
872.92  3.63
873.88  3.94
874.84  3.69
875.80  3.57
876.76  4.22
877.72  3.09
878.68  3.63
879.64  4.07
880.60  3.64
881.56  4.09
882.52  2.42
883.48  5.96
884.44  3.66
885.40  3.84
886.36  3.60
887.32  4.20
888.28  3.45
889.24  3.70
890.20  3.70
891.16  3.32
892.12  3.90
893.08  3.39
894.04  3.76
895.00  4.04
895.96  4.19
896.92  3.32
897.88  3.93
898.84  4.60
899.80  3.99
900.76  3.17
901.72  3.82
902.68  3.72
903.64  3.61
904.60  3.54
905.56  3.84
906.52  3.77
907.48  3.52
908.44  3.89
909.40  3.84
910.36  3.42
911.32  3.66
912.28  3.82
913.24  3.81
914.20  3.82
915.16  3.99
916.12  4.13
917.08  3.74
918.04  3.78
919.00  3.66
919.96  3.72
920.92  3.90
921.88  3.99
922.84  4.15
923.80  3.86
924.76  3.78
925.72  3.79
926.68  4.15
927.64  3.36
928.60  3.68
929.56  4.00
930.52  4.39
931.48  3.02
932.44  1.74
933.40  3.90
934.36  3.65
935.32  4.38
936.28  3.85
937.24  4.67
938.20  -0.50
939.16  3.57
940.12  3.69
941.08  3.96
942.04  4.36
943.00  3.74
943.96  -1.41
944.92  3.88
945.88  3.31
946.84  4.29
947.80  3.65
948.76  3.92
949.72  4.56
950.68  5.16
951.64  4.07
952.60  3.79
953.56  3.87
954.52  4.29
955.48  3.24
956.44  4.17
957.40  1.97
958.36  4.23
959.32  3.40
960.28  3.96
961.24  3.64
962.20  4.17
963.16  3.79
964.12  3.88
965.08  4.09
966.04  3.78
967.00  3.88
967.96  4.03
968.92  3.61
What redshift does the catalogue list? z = 0.65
